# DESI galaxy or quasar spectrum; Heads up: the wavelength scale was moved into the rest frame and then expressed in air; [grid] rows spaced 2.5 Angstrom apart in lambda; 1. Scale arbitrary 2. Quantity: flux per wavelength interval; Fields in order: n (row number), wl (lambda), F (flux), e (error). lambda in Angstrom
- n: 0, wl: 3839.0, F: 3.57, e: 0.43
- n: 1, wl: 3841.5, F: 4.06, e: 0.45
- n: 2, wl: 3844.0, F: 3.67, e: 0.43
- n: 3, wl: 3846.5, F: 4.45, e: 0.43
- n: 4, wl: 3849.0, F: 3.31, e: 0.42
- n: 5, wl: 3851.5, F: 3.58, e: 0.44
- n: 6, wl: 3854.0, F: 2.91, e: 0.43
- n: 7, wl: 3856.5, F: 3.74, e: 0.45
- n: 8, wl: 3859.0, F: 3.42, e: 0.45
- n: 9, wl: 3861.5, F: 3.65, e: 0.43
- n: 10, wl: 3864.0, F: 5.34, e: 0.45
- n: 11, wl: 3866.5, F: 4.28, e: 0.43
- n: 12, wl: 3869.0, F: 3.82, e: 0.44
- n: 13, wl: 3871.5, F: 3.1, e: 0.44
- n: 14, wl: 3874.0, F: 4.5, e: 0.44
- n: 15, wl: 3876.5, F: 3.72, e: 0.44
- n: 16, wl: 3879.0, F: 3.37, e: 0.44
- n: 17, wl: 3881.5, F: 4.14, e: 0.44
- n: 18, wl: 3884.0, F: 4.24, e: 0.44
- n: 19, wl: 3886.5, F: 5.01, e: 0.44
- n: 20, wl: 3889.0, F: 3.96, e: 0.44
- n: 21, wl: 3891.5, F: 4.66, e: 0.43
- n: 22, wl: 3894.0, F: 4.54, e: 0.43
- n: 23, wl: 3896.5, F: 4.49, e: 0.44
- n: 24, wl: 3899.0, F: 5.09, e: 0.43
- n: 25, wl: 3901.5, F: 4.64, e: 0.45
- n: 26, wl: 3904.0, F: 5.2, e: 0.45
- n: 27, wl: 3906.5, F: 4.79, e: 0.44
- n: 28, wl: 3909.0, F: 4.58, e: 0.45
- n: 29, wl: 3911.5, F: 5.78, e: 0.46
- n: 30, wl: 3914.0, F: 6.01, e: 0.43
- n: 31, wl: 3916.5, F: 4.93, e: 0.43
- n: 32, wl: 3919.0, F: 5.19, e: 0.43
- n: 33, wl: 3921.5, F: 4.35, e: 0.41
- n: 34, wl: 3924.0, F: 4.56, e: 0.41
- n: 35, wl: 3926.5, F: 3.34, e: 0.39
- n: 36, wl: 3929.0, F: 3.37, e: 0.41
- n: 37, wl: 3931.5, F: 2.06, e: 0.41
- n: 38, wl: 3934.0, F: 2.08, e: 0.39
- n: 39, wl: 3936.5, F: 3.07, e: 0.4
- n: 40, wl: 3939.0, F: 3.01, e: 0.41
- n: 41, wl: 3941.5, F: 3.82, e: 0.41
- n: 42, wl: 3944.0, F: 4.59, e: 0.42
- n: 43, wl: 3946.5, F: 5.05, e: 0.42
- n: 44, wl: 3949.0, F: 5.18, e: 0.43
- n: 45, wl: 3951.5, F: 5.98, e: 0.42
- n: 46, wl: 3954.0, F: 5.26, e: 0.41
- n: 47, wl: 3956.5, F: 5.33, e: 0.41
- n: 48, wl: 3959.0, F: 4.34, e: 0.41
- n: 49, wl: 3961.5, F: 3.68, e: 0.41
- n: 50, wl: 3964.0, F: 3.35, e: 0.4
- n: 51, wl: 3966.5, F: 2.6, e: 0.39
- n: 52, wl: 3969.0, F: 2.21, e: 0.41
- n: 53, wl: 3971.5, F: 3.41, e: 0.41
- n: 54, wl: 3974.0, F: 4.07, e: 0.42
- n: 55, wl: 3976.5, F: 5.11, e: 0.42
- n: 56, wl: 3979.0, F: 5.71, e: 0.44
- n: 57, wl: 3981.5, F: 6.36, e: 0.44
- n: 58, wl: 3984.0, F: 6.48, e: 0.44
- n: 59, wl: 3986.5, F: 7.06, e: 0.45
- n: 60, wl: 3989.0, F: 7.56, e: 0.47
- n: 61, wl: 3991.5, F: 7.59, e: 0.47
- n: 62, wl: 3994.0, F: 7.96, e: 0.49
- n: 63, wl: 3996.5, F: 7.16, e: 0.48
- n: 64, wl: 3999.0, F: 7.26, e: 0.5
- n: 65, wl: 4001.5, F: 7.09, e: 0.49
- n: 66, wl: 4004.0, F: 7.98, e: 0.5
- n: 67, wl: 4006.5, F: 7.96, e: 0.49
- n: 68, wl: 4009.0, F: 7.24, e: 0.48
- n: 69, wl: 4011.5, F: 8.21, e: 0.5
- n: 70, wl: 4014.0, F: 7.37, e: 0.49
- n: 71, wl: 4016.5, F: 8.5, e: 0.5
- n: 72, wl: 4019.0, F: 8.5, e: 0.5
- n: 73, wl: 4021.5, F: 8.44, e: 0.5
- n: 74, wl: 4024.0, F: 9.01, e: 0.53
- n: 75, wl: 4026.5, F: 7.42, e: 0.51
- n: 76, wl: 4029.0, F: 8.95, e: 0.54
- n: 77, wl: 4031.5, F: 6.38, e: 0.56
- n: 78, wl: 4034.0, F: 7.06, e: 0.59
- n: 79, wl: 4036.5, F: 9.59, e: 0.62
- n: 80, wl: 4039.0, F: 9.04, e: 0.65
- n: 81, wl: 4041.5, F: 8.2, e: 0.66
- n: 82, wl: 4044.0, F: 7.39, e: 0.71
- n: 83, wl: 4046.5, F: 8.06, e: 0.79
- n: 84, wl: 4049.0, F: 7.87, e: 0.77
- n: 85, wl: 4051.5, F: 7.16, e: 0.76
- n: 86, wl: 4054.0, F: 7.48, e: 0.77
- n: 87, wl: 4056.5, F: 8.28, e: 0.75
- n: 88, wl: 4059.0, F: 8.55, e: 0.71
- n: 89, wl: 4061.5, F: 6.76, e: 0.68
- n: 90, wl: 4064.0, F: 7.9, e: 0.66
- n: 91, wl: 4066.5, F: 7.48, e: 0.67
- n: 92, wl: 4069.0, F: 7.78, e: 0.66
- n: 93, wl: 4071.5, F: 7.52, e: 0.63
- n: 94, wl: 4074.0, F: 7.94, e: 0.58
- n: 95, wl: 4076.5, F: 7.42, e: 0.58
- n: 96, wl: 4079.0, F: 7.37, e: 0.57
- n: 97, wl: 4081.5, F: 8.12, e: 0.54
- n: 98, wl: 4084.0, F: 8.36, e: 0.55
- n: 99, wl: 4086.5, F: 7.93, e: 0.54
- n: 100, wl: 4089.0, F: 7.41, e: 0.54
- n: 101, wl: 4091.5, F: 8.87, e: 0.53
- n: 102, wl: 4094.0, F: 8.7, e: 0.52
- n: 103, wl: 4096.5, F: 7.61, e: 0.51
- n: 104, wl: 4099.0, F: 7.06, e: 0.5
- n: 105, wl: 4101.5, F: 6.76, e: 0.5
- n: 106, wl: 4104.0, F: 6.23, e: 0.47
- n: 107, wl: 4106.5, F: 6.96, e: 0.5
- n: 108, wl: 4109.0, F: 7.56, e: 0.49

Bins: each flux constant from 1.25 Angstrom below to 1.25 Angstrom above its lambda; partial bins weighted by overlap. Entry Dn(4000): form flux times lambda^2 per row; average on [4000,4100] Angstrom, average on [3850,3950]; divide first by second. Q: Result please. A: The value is 2.04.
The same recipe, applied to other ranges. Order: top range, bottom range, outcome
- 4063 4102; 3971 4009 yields 1.22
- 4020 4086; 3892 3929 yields 1.78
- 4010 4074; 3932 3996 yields 1.71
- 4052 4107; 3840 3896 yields 2.14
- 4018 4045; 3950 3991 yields 1.70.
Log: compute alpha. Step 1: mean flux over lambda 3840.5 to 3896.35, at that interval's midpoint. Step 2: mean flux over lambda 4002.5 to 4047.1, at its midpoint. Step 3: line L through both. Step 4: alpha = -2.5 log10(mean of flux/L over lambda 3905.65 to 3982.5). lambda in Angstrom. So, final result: 0.35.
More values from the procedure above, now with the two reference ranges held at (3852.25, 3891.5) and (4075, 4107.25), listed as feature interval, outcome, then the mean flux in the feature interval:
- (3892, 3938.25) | 0.075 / 4.33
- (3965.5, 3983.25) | 0.306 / 4.3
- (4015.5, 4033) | -0.247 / 8.15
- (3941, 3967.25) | 0.175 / 4.53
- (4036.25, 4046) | -0.235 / 8.41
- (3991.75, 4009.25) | -0.230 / 7.54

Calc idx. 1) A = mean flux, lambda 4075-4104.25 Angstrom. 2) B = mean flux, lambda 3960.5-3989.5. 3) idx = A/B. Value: 1.6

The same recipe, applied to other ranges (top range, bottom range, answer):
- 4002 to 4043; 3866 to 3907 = 1.87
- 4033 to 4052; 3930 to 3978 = 2.07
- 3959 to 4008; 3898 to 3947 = 1.36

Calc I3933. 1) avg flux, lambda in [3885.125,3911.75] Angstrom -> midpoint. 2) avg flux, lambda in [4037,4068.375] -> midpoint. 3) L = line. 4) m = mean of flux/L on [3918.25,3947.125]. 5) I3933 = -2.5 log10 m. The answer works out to 0.43 mag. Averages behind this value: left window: 4.75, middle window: 3.65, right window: 7.89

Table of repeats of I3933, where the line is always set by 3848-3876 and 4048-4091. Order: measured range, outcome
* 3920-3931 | 0.293 mag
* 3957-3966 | 0.430 mag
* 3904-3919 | -0.105 mag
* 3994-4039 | -0.177 mag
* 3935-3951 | 0.270 mag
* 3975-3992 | -0.061 mag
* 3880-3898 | -0.031 mag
